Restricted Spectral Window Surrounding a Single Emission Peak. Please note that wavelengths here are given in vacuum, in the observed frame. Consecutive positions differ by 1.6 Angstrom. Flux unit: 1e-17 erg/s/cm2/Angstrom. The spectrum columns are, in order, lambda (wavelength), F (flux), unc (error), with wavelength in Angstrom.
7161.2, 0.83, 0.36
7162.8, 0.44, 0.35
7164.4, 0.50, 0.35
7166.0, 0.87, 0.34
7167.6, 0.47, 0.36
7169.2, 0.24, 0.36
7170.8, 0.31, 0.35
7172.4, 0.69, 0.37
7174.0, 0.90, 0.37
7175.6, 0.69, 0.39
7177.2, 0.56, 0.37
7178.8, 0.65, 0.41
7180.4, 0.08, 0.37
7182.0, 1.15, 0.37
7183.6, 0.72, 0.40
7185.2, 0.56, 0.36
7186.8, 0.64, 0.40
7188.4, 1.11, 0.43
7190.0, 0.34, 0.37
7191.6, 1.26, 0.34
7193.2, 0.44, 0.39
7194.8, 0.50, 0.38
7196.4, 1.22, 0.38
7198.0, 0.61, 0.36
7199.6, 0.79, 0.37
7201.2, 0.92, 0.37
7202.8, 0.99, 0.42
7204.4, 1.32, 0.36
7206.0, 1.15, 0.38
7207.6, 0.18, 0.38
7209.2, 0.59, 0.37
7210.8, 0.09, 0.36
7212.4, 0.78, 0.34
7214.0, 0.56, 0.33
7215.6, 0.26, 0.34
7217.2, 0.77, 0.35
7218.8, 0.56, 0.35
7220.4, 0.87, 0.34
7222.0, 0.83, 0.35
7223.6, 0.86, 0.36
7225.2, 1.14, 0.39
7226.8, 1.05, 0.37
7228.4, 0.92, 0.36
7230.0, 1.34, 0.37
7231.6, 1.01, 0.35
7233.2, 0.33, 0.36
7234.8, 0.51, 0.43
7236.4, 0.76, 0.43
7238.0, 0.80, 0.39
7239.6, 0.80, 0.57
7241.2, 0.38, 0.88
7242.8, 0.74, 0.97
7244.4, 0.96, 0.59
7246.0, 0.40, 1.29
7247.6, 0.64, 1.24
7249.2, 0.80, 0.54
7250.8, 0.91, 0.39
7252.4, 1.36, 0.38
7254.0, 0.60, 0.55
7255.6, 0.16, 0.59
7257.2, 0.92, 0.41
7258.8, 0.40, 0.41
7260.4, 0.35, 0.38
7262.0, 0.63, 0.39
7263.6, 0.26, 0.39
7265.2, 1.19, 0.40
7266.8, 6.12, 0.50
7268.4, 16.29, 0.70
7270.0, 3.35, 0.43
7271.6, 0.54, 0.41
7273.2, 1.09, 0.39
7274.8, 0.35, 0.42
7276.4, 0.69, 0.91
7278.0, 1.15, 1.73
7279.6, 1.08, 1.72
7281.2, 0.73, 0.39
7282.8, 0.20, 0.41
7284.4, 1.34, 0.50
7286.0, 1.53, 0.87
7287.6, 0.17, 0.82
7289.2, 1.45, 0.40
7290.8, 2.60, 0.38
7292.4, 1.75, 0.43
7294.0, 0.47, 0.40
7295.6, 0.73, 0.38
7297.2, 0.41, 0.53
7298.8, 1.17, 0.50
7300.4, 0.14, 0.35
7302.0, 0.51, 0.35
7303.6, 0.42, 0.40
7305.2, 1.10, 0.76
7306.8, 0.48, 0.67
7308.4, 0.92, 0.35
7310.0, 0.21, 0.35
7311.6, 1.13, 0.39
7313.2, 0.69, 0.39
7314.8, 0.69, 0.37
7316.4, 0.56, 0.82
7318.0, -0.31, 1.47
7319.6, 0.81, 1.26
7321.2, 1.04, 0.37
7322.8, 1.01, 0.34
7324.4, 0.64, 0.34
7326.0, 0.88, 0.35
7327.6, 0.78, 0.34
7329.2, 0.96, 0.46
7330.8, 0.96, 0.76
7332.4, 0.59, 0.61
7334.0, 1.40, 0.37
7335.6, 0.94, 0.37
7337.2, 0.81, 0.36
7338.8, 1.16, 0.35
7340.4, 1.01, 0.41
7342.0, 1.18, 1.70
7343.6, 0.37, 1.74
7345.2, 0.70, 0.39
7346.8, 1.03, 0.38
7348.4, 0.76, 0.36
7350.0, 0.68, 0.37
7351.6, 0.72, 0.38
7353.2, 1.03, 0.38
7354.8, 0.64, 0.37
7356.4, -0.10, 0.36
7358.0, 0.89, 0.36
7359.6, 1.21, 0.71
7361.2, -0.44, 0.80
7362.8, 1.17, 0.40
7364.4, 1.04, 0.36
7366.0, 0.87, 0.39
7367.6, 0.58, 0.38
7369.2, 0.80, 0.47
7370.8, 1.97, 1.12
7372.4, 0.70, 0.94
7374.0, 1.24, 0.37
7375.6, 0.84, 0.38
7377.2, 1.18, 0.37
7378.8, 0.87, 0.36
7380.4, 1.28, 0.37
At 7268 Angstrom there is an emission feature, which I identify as Halpha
